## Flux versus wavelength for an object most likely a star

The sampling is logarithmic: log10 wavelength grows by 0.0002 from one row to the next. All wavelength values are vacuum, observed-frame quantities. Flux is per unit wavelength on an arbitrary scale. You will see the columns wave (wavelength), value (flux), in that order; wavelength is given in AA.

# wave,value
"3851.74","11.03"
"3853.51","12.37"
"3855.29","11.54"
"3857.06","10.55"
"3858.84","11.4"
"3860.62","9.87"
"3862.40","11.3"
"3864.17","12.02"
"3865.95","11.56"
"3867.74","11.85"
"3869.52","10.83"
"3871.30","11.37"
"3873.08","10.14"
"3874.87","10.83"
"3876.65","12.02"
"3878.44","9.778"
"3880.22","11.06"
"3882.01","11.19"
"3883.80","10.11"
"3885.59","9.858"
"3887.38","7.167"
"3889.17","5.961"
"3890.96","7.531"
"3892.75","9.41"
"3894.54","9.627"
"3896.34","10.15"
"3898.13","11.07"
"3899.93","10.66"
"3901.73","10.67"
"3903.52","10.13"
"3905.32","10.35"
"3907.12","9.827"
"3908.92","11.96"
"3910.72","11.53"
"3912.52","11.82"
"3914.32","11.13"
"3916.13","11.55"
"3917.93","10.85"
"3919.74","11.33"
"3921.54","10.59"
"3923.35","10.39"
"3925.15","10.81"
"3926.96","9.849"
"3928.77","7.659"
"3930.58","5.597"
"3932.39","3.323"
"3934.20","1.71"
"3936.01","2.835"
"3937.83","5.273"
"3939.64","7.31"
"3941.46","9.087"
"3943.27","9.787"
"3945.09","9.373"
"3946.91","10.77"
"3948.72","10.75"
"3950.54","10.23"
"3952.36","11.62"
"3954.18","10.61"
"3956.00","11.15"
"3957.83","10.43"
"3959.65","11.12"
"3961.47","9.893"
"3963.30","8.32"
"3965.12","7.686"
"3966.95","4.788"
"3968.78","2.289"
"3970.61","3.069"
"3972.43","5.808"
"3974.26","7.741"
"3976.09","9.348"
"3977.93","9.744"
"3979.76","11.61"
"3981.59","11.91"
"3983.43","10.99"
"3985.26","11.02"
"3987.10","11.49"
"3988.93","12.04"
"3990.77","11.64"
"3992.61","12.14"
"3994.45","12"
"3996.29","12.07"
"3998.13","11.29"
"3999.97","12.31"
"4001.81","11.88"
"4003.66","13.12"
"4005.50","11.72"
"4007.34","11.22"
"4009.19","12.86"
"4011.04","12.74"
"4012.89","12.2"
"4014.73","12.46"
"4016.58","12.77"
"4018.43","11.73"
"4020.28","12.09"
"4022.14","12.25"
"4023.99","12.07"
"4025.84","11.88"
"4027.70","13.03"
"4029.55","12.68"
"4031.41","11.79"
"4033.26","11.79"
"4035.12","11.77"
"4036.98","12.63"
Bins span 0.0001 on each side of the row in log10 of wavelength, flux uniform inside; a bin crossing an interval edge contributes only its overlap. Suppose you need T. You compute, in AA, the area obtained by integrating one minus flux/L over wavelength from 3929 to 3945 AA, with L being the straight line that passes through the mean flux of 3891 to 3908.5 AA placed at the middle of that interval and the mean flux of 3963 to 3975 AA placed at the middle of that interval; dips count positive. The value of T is 3.5 AA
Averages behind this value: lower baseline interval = 10.1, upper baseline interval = 5.51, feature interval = 5.89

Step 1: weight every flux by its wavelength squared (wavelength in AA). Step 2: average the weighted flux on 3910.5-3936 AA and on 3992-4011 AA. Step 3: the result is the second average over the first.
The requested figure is 1.4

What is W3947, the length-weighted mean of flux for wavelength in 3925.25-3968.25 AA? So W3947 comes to 8.22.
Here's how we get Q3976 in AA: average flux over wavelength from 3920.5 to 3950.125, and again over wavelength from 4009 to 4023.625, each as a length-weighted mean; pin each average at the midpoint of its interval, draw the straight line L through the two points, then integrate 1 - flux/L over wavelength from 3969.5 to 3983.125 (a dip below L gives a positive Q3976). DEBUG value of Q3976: 2.3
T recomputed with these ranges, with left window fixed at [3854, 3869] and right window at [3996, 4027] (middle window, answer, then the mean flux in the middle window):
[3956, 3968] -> 3.1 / 8.81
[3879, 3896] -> 3.4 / 9.15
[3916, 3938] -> 7.3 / 7.78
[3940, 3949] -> 1.6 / 9.74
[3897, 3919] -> 1.1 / 11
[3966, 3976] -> 5.7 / 5.13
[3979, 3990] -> 0.5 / 11.5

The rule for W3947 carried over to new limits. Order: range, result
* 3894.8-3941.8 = 9.13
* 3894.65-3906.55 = 10.4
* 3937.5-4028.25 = 10.4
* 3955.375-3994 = 9.27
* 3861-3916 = 10.4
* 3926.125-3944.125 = 6.22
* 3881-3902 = 9.42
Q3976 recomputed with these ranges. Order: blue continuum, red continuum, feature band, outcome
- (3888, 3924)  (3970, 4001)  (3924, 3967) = 8.1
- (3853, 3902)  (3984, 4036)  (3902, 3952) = 8.4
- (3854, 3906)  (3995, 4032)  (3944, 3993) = 8.8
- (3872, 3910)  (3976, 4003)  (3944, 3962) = 0.6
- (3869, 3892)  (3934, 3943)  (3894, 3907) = -3.0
